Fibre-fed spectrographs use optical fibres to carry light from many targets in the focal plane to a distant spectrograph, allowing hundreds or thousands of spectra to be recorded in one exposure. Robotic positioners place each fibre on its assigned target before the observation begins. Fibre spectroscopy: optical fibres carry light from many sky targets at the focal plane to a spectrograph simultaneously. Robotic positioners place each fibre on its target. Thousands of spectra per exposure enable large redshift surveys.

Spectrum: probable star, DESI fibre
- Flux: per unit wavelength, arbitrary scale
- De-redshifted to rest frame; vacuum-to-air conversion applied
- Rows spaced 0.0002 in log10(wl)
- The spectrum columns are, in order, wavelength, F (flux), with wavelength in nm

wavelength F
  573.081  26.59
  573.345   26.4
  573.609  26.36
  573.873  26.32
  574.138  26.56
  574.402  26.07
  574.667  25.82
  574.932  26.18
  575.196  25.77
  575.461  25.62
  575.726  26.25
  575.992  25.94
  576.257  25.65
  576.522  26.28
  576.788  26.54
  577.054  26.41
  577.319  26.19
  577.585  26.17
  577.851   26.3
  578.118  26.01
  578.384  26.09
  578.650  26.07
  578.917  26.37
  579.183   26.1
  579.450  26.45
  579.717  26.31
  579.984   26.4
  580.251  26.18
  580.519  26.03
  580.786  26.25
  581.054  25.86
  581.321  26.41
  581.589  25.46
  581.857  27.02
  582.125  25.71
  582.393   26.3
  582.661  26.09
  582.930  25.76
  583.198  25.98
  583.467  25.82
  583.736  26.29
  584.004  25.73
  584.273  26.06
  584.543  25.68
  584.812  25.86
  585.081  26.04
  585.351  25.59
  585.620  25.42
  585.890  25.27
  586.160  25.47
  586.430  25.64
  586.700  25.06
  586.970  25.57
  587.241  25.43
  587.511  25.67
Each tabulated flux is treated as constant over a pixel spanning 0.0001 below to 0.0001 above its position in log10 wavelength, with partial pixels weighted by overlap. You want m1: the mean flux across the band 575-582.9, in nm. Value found 26.1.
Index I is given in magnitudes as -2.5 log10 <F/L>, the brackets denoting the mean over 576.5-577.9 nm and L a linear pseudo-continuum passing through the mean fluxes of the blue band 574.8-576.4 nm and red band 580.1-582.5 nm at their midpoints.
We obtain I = -0.014 mag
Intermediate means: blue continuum 25.9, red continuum 26.1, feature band 26.3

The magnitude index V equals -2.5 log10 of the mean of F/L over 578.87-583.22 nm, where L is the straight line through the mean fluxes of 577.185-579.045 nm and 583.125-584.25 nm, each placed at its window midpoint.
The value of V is 0.00 mag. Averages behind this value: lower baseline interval 26.2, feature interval 26.2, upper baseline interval 26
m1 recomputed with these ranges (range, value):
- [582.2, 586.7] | 25.8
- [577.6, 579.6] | 26.2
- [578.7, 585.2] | 26.1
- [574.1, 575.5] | 26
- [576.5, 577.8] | 26.3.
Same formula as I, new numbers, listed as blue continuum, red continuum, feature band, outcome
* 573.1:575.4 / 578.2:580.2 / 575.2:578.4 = 0.00 mag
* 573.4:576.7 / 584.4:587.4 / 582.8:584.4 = -0.01 mag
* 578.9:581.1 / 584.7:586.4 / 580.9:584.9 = 0.00 mag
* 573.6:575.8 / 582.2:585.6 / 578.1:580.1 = -0.01 mag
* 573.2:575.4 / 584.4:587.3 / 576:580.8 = -0.01 mag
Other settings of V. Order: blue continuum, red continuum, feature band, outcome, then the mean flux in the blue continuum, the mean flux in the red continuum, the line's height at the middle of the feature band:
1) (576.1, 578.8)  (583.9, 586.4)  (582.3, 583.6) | -0.007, 26.2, 25.7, 25.8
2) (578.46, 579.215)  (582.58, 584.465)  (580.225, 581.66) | 0.002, 26.2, 25.9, 26.1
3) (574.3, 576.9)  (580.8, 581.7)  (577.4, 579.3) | -0.007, 26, 26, 26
